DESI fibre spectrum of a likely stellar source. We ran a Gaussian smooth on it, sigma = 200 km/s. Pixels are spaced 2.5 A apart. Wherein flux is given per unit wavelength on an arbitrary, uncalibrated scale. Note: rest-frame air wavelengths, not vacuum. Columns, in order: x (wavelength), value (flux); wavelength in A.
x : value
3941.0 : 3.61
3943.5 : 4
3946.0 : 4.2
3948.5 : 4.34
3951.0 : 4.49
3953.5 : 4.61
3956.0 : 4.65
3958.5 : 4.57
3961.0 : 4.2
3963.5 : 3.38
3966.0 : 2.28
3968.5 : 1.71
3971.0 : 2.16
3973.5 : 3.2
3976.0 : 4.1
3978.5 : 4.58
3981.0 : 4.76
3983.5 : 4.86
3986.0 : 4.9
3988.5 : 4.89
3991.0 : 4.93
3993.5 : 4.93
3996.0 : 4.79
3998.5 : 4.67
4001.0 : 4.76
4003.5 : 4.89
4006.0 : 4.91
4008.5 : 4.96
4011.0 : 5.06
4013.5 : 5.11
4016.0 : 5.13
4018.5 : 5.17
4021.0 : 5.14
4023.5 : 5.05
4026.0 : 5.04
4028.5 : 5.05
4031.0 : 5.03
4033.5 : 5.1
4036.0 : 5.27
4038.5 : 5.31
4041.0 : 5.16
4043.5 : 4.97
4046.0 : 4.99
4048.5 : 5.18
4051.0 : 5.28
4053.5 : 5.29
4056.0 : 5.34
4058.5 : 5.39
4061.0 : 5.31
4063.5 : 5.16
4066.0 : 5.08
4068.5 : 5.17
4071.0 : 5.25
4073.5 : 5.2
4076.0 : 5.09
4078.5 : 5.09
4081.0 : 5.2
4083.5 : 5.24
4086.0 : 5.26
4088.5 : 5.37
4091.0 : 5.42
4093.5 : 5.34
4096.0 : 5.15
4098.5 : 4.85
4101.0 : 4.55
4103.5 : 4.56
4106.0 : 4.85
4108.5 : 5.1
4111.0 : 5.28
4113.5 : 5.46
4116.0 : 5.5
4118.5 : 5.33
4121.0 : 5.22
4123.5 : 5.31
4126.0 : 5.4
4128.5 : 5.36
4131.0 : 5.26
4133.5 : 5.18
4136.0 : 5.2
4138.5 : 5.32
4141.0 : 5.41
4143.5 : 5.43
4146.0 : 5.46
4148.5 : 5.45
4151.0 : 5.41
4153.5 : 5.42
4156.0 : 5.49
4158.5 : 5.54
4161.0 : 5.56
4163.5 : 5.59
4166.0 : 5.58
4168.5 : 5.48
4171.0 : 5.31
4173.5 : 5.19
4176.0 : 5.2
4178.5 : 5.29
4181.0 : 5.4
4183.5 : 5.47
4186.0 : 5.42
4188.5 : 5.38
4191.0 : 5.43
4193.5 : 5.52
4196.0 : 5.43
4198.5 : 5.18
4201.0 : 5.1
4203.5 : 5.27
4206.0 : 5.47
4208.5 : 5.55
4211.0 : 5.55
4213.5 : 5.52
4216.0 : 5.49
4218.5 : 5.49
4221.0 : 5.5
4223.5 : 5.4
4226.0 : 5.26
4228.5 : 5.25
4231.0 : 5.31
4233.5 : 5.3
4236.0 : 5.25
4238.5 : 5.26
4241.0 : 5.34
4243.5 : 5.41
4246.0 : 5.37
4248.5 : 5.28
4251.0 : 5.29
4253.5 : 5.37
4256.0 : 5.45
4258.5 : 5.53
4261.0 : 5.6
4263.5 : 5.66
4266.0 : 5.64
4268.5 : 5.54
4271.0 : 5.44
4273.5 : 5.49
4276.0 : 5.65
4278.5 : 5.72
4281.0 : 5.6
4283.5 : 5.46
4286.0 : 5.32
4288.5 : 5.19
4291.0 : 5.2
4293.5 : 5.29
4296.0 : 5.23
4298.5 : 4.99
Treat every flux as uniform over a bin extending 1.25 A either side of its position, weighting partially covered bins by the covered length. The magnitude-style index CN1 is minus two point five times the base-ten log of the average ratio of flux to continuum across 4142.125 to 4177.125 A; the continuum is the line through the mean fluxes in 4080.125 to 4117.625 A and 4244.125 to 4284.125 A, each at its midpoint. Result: -0.03 mag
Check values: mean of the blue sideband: 5.14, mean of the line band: 5.44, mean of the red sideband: 5.5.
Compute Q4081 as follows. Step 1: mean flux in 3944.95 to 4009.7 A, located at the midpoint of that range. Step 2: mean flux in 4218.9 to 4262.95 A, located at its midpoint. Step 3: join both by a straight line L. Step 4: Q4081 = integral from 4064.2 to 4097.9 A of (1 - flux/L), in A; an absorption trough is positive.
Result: -3.7 A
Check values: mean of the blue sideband 4.26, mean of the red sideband 5.37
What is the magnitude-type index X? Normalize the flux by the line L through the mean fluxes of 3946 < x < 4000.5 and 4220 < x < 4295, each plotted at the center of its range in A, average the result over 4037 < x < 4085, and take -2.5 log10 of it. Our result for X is -0.15 mag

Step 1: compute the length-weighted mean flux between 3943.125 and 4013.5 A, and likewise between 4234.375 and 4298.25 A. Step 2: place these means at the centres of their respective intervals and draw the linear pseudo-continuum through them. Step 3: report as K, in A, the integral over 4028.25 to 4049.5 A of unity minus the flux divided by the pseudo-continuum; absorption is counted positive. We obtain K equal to -2.8 A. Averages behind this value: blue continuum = 4.3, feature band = 5.12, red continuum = 5.42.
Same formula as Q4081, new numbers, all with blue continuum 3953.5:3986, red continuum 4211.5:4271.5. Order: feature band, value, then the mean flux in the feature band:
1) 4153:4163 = -1.2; 5.52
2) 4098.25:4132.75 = -3.6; 5.15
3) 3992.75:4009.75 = -3.7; 4.84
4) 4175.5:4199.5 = -1.4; 5.38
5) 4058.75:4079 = -3.7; 5.18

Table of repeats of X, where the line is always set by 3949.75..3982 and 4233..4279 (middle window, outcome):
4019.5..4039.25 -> -0.24 mag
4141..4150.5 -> -0.14 mag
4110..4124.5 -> -0.16 mag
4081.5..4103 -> -0.15 mag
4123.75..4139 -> -0.12 mag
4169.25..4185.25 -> -0.07 mag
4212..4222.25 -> -0.06 mag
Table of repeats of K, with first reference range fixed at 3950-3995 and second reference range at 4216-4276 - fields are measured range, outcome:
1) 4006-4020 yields -2.63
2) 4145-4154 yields -0.90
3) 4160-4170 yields -1.05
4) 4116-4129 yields -1.44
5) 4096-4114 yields -0.84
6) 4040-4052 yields -1.84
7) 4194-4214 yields -0.67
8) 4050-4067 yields -2.93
